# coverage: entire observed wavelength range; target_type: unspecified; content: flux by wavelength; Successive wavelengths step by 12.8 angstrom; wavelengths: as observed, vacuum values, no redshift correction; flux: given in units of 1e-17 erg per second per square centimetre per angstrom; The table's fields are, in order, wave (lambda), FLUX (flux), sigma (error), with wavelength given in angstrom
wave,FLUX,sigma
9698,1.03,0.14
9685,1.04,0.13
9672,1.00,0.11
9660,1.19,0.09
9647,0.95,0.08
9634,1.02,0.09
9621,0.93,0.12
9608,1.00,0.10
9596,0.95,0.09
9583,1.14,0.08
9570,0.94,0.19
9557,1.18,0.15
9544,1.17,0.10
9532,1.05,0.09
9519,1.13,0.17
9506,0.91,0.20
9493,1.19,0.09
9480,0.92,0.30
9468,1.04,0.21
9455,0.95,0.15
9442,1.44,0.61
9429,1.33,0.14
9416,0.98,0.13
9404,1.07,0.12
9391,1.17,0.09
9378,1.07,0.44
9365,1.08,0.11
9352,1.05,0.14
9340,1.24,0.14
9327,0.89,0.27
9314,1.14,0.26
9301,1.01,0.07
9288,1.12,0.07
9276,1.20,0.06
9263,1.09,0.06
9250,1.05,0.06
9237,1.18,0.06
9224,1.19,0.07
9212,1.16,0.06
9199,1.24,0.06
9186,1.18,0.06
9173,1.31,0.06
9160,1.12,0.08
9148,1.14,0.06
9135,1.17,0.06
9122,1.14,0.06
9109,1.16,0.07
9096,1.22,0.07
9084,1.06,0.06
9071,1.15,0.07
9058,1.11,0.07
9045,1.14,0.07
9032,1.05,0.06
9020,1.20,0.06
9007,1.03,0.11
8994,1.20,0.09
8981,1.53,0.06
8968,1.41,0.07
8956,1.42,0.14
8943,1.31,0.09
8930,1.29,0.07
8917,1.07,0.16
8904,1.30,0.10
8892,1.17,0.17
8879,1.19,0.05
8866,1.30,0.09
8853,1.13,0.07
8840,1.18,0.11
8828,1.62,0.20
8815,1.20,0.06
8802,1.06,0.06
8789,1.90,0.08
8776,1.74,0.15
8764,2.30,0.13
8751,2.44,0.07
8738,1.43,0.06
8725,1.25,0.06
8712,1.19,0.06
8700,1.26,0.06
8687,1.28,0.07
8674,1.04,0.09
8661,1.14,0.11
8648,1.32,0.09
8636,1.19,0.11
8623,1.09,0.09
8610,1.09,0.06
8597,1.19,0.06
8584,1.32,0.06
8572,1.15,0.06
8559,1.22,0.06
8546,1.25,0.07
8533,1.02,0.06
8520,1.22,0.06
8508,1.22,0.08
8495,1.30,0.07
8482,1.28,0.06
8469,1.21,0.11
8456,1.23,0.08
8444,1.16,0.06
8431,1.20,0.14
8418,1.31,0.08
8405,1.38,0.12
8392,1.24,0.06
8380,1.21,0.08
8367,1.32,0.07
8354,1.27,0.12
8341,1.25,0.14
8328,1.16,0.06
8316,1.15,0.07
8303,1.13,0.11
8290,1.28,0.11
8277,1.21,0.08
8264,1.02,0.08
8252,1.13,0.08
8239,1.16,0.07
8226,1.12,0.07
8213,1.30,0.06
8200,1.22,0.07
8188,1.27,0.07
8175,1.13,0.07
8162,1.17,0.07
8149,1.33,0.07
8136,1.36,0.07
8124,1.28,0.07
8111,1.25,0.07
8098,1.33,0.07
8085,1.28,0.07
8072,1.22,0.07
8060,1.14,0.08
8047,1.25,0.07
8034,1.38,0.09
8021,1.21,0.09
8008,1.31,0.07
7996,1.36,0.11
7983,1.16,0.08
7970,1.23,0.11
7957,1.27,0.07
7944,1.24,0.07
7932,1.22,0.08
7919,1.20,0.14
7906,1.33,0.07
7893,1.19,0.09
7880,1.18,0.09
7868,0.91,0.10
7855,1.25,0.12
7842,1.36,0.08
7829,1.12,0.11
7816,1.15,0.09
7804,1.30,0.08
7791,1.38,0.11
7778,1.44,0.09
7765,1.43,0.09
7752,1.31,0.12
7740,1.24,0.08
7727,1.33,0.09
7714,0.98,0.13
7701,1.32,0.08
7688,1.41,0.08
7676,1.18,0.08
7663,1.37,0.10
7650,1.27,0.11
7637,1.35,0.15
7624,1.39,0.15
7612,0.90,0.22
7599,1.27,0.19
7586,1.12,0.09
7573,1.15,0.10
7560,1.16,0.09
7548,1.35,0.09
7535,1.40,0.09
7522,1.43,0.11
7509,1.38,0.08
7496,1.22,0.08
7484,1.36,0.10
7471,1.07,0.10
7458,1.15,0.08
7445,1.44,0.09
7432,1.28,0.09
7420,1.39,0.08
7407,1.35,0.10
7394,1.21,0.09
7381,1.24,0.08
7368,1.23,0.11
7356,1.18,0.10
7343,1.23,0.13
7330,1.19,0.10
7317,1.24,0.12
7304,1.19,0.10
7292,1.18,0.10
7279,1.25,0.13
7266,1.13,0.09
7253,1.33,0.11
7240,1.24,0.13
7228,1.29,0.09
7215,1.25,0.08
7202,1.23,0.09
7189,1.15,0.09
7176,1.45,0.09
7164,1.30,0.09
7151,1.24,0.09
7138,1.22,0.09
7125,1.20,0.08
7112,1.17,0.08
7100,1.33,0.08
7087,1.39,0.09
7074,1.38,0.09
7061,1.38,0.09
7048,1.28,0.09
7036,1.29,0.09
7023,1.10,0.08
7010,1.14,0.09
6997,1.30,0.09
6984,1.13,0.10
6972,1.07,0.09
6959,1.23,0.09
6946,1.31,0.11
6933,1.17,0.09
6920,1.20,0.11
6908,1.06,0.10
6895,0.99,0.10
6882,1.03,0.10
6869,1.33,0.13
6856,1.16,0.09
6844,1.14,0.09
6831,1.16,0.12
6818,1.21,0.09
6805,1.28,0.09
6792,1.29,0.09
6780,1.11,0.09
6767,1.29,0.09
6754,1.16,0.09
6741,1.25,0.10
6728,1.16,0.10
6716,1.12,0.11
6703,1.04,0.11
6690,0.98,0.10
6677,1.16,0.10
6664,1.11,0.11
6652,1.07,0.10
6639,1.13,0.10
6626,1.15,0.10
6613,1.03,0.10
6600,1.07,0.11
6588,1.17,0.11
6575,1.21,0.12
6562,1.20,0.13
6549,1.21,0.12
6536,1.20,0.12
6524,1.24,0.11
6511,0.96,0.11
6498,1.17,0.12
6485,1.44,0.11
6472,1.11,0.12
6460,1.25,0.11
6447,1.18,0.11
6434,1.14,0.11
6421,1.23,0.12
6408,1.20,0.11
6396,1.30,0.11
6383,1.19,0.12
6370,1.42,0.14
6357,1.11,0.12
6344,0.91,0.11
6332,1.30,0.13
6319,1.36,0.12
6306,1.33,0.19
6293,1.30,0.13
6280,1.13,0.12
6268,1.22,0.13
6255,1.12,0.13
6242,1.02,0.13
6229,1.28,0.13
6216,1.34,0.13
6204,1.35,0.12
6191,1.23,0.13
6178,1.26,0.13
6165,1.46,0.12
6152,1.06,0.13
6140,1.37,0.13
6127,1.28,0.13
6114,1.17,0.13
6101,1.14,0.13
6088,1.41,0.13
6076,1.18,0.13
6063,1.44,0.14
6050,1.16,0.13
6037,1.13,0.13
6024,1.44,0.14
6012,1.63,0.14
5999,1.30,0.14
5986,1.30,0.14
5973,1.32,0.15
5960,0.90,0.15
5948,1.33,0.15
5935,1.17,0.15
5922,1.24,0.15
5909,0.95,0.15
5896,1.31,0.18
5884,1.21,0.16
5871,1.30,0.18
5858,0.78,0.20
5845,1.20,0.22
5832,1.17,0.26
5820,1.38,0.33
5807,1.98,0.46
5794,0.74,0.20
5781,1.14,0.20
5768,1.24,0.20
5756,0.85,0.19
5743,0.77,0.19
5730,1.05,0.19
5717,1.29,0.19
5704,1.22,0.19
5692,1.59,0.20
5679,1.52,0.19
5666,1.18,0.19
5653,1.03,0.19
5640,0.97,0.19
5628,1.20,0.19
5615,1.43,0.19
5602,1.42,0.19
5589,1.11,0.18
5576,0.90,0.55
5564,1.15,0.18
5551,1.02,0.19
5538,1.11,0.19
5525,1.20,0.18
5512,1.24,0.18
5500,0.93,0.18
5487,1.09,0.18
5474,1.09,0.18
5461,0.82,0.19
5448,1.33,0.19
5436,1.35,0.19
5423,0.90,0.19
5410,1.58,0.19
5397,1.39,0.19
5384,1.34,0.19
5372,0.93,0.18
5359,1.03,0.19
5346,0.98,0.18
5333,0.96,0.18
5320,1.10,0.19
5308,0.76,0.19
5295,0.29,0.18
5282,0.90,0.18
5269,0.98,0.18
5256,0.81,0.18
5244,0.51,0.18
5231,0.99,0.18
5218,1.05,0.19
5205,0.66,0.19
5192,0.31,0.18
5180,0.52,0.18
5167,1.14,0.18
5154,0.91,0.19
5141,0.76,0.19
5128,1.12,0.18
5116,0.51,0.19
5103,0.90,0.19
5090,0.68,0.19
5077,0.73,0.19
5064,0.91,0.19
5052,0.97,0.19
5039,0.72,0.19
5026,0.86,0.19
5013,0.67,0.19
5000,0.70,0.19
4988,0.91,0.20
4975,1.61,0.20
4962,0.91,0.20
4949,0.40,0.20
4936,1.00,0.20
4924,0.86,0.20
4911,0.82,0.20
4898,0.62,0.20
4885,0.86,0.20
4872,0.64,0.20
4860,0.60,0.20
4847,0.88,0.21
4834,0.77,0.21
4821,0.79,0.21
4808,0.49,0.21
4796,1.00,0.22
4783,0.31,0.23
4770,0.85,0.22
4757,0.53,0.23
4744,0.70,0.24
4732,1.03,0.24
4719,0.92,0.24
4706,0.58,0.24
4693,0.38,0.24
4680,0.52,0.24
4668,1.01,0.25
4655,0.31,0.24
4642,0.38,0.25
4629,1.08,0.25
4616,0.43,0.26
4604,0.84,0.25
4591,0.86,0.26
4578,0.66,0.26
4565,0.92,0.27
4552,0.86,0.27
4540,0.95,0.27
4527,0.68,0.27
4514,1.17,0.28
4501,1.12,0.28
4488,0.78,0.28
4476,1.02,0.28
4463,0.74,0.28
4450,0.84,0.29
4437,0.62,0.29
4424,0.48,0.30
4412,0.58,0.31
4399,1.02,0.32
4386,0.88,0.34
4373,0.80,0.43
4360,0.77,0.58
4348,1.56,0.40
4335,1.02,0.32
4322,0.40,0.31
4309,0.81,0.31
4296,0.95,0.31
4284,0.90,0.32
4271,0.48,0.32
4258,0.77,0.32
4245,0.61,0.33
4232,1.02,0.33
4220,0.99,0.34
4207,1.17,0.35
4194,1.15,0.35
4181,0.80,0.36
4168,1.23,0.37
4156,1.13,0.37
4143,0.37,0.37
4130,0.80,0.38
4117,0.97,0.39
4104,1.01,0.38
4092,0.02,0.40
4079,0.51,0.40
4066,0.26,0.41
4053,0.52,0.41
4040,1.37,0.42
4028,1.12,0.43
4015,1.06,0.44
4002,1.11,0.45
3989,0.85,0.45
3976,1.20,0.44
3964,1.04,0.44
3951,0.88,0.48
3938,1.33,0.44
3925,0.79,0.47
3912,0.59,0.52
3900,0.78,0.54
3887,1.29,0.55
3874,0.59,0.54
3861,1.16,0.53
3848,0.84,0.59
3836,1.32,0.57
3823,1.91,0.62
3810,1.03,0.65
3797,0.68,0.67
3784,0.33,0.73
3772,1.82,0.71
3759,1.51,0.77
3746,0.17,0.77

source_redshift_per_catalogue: 0.33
